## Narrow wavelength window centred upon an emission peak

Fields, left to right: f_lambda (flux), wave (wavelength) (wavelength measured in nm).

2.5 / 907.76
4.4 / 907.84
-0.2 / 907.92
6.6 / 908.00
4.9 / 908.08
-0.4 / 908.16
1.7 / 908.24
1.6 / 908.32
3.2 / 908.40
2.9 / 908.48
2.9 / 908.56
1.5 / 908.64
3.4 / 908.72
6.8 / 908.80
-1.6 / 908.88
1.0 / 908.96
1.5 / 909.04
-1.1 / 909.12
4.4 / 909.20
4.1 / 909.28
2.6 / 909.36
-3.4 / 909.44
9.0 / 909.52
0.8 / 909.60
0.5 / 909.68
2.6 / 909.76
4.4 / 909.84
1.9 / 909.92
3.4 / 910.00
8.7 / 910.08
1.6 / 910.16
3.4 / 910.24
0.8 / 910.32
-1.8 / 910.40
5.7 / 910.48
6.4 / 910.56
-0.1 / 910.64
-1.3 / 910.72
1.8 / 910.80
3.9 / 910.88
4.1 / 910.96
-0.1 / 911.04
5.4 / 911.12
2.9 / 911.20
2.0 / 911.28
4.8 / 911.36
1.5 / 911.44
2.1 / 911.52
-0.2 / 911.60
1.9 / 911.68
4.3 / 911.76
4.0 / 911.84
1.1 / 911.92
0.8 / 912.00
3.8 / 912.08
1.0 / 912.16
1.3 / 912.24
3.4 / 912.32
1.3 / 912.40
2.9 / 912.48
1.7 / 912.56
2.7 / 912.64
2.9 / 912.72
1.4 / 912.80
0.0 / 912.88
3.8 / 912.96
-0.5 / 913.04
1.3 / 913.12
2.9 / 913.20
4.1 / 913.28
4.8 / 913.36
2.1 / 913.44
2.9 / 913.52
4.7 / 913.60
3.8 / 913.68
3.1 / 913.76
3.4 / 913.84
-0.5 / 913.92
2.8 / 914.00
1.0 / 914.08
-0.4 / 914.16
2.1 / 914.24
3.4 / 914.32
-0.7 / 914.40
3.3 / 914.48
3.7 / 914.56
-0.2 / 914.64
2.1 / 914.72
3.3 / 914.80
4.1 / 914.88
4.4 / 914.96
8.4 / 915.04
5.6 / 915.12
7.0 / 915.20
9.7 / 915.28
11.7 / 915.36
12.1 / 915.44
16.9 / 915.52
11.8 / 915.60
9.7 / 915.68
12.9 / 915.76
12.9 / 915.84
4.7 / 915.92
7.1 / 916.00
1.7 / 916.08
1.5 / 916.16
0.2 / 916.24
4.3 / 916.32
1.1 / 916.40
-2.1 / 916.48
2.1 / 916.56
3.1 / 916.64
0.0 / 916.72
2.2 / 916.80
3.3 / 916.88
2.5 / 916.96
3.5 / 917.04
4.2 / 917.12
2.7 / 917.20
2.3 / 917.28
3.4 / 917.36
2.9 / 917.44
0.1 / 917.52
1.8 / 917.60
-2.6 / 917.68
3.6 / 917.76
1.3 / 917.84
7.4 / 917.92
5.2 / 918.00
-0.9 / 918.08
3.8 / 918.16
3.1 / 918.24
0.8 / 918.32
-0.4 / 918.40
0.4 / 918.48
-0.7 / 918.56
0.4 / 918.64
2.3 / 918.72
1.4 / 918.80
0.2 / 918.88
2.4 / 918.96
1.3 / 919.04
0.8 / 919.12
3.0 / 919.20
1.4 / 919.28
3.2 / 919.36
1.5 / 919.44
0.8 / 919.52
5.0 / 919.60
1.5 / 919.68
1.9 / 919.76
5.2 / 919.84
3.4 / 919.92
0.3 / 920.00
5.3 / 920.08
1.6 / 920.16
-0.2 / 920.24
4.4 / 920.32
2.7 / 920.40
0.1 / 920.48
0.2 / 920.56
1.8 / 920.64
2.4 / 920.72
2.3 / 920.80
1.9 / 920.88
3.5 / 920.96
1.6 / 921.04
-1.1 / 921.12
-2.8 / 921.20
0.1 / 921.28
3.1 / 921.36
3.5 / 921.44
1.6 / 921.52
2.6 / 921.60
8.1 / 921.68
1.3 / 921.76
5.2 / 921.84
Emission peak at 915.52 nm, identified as [O III]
